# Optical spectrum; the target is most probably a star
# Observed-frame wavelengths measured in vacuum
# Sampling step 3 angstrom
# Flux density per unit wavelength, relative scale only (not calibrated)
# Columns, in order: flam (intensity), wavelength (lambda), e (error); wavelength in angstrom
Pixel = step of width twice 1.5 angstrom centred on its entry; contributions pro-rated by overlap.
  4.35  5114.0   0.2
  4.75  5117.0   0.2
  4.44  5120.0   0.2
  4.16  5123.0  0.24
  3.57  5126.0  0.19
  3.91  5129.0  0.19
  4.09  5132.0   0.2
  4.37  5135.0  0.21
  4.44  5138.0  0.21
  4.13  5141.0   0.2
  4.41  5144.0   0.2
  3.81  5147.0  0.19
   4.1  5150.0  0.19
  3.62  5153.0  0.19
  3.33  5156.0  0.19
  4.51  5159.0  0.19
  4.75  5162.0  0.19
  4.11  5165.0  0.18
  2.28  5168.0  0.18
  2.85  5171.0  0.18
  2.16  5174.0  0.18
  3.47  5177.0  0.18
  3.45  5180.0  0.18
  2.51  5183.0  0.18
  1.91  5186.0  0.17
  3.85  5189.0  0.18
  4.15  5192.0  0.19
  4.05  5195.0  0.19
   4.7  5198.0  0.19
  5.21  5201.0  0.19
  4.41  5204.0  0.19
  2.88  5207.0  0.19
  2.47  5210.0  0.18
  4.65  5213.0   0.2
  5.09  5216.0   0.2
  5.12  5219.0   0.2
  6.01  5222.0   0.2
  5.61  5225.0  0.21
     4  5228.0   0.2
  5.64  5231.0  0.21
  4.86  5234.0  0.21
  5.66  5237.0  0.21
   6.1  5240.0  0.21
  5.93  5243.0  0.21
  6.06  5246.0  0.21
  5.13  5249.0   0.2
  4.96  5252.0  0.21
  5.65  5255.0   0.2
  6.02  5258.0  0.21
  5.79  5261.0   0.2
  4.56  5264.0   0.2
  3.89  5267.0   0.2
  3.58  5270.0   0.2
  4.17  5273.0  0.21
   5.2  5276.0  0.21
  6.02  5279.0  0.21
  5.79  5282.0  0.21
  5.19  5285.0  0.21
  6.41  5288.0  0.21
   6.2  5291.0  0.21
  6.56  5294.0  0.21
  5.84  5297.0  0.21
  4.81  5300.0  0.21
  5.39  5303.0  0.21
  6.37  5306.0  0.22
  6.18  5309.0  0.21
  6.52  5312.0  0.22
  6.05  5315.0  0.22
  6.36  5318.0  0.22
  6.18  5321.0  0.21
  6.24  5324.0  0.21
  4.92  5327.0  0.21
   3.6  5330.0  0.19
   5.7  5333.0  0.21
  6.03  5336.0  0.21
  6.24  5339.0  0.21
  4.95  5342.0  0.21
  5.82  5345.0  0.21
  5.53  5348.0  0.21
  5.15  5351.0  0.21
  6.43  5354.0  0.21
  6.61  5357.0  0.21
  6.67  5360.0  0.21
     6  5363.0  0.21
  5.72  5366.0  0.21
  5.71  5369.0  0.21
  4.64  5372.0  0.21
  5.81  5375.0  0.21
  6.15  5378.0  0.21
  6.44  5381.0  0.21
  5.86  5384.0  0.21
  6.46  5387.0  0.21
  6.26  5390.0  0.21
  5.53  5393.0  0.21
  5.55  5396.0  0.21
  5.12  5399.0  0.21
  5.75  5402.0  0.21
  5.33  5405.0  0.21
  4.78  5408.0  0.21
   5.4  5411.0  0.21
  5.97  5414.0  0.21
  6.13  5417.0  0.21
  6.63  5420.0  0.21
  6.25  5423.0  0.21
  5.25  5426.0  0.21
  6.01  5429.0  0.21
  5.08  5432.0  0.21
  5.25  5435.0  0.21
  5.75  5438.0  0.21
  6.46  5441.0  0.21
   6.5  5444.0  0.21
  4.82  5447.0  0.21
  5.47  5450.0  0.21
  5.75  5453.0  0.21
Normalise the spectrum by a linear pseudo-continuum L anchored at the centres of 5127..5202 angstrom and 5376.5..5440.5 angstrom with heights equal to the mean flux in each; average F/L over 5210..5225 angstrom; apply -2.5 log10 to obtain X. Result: -0.19 mag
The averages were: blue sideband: 3.76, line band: 4.98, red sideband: 5.77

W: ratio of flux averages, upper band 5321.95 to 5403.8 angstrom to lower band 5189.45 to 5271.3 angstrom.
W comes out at 1.17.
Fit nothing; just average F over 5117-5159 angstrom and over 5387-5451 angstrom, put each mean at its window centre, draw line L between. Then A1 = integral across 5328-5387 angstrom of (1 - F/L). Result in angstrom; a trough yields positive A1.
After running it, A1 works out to -4.5 angstrom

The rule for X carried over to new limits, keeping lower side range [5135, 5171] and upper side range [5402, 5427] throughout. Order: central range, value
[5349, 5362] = -0.16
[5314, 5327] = -0.19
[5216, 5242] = -0.20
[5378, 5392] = -0.13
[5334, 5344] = -0.11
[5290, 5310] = -0.19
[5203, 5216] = 0.15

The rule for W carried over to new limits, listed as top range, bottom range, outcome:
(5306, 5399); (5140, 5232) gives 1.47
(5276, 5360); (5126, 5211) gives 1.57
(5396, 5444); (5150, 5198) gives 1.65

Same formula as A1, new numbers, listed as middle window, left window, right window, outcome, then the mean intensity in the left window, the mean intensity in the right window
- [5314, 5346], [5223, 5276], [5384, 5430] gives -1.0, 5.16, 5.76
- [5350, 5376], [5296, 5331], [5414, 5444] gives -0.3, 5.73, 5.9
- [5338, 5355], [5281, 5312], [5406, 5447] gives 0.6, 5.91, 5.76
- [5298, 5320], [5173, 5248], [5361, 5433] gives -3.6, 4.42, 5.75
